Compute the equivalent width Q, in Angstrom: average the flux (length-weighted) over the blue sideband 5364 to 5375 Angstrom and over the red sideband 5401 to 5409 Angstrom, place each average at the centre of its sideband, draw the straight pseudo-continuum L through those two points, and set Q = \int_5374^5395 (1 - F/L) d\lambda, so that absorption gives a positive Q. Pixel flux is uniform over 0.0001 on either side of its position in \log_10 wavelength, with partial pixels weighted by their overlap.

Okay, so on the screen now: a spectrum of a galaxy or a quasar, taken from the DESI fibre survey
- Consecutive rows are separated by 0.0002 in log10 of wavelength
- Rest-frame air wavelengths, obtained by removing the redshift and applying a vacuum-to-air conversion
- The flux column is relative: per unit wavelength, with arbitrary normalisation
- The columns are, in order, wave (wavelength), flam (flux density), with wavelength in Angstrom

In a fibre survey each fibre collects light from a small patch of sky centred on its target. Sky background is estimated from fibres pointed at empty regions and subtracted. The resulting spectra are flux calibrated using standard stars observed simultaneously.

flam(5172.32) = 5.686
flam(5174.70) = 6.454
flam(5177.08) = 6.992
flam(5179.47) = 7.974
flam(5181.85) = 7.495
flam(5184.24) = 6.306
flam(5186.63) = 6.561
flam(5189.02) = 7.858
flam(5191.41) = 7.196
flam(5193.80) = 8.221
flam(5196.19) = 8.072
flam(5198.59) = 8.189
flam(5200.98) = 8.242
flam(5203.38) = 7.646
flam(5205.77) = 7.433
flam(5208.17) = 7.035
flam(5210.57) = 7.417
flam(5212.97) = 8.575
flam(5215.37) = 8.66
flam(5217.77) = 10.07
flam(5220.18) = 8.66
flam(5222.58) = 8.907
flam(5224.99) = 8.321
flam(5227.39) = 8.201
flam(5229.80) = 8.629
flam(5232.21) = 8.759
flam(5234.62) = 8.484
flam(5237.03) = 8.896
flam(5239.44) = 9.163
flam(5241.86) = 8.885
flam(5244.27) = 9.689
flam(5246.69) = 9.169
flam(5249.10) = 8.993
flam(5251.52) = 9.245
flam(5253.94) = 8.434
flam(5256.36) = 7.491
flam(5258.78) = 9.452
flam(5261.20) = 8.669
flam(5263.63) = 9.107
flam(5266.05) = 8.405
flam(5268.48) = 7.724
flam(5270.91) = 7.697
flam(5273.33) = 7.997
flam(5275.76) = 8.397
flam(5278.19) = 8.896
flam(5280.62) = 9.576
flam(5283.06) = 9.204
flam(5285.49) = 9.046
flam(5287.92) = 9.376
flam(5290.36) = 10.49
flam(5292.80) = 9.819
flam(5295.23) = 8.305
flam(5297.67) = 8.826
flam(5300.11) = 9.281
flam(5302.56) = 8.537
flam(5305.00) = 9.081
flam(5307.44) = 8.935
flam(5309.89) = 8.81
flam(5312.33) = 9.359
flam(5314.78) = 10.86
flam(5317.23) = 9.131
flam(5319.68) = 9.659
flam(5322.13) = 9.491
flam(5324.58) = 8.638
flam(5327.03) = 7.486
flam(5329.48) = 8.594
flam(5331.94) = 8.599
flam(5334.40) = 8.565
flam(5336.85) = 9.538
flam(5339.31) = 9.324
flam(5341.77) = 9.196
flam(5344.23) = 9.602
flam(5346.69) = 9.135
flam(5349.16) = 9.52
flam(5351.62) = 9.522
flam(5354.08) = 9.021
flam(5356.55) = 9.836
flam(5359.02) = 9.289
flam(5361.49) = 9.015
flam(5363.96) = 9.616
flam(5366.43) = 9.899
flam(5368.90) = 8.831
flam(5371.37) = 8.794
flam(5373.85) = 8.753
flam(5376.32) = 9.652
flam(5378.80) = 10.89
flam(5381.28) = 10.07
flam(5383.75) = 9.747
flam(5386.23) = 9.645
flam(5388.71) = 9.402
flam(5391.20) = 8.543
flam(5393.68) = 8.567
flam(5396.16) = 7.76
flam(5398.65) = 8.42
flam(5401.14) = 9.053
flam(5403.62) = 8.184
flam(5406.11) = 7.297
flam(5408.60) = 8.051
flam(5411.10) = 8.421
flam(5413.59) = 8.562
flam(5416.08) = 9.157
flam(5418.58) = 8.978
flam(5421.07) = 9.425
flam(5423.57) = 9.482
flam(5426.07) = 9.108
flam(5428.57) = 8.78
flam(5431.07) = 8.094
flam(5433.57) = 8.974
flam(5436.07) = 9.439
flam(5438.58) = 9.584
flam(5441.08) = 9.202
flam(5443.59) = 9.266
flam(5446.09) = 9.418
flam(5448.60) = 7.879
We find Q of -2.03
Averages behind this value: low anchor 9.13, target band 9.52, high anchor 8.04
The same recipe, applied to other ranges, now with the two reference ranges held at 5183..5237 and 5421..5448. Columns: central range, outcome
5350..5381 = -2.28 Angstrom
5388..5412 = 1.64 Angstrom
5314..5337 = -1.02 Angstrom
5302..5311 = -0.35 Angstrom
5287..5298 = -1.22 Angstrom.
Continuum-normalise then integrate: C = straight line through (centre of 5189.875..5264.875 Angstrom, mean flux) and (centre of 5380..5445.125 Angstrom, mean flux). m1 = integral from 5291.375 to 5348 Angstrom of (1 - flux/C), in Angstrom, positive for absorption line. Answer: -2.5 Angstrom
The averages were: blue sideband 8.51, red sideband 8.9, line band 9.08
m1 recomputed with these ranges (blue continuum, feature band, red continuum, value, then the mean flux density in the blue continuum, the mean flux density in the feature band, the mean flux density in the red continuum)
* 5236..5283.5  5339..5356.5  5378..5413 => -1.1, 8.75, 9.37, 8.83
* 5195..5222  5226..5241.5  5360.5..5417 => -0.7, 8.2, 8.7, 8.97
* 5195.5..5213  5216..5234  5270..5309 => -1.6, 7.77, 8.78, 8.98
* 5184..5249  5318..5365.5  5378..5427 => -2.3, 8.31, 9.14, 8.92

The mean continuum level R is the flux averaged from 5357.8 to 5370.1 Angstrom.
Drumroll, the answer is 9.33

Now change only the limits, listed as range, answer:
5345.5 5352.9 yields 9.39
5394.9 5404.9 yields 8.35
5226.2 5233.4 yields 8.53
